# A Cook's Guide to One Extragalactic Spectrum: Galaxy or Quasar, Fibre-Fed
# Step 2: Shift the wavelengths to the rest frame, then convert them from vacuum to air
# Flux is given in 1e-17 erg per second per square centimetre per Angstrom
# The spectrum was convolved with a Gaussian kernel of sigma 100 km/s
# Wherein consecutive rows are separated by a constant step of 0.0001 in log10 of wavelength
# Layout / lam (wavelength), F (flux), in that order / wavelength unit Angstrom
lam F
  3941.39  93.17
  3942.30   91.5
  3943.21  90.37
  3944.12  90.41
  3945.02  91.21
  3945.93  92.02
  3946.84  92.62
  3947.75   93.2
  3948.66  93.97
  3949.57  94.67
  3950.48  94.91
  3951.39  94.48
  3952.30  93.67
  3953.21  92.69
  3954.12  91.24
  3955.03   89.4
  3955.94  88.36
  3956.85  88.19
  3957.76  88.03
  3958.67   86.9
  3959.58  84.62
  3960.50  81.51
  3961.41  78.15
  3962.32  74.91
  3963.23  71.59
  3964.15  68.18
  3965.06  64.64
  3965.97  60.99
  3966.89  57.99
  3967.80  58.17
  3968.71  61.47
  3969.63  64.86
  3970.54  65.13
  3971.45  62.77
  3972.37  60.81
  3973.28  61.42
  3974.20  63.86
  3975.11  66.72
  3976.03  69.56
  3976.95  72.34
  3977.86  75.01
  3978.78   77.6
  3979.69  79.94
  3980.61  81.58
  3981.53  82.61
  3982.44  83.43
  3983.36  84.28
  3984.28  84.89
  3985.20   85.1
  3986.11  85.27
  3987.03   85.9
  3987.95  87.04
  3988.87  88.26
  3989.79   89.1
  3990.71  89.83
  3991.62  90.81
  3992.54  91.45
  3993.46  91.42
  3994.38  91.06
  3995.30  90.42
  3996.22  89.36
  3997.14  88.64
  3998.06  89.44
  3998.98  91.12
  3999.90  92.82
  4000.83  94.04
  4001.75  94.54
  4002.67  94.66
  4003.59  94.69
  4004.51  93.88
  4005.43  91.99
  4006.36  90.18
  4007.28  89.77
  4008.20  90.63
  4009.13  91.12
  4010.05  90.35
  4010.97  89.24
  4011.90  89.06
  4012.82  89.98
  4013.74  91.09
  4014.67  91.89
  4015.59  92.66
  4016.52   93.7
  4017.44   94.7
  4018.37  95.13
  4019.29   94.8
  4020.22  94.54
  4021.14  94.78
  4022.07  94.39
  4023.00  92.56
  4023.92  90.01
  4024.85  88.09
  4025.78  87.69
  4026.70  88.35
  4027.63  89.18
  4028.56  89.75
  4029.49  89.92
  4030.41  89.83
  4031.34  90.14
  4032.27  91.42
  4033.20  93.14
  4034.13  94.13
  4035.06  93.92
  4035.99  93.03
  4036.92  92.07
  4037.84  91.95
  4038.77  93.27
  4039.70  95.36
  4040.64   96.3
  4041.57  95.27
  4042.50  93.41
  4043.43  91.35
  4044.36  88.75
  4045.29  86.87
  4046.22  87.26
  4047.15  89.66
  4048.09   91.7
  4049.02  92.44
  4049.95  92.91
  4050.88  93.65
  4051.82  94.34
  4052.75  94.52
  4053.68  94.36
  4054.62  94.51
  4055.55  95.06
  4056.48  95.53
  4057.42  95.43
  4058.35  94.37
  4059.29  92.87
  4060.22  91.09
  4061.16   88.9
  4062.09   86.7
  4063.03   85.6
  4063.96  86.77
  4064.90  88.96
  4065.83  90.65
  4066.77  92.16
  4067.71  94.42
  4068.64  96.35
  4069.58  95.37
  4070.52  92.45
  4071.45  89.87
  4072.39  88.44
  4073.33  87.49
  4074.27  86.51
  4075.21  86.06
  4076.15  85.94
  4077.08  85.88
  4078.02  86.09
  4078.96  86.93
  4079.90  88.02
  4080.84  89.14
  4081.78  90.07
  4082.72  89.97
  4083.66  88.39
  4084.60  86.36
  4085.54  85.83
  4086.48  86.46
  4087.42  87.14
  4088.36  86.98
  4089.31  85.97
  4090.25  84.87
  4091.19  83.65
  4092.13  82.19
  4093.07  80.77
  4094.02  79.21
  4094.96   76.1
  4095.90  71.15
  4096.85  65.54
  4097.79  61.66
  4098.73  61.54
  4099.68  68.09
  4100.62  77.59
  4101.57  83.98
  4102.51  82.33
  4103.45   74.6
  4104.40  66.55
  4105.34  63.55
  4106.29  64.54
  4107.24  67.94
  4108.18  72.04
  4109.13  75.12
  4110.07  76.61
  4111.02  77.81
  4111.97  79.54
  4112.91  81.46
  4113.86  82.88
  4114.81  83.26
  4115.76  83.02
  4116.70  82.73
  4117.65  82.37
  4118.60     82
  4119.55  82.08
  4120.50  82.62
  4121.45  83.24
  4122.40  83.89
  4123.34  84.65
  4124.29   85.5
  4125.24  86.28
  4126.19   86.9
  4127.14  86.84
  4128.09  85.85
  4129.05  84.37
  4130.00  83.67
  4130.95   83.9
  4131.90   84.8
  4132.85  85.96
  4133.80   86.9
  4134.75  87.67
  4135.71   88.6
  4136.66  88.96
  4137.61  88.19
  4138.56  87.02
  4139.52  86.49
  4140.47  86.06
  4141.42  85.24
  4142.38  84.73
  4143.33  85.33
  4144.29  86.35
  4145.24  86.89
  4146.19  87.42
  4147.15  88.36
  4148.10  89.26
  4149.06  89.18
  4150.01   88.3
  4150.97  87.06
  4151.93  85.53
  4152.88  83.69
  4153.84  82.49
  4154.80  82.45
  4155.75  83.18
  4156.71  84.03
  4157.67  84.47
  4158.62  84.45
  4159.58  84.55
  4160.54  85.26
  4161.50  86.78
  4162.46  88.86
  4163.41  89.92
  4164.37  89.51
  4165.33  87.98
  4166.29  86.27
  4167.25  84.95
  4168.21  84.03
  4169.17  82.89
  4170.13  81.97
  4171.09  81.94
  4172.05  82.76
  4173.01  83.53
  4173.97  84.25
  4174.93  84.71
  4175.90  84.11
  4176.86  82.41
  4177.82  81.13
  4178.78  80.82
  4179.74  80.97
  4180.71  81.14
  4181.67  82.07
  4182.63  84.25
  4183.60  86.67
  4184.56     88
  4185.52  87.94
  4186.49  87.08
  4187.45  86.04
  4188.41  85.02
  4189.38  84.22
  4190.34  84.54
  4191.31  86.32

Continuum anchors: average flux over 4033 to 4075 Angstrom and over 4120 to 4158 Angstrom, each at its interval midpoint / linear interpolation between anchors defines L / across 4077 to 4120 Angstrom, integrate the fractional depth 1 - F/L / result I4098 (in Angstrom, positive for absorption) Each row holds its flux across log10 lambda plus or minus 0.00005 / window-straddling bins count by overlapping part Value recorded 4.5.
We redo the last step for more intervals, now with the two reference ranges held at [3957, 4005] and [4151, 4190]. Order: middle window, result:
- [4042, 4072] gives -3.6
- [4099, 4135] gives 1.4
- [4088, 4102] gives 1.1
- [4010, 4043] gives -4.4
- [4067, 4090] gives -1.7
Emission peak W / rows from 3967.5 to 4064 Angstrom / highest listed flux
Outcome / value 96.3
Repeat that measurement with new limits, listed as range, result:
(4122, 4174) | 89.92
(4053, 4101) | 96.35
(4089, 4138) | 88.96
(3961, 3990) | 89.1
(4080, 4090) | 90.07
